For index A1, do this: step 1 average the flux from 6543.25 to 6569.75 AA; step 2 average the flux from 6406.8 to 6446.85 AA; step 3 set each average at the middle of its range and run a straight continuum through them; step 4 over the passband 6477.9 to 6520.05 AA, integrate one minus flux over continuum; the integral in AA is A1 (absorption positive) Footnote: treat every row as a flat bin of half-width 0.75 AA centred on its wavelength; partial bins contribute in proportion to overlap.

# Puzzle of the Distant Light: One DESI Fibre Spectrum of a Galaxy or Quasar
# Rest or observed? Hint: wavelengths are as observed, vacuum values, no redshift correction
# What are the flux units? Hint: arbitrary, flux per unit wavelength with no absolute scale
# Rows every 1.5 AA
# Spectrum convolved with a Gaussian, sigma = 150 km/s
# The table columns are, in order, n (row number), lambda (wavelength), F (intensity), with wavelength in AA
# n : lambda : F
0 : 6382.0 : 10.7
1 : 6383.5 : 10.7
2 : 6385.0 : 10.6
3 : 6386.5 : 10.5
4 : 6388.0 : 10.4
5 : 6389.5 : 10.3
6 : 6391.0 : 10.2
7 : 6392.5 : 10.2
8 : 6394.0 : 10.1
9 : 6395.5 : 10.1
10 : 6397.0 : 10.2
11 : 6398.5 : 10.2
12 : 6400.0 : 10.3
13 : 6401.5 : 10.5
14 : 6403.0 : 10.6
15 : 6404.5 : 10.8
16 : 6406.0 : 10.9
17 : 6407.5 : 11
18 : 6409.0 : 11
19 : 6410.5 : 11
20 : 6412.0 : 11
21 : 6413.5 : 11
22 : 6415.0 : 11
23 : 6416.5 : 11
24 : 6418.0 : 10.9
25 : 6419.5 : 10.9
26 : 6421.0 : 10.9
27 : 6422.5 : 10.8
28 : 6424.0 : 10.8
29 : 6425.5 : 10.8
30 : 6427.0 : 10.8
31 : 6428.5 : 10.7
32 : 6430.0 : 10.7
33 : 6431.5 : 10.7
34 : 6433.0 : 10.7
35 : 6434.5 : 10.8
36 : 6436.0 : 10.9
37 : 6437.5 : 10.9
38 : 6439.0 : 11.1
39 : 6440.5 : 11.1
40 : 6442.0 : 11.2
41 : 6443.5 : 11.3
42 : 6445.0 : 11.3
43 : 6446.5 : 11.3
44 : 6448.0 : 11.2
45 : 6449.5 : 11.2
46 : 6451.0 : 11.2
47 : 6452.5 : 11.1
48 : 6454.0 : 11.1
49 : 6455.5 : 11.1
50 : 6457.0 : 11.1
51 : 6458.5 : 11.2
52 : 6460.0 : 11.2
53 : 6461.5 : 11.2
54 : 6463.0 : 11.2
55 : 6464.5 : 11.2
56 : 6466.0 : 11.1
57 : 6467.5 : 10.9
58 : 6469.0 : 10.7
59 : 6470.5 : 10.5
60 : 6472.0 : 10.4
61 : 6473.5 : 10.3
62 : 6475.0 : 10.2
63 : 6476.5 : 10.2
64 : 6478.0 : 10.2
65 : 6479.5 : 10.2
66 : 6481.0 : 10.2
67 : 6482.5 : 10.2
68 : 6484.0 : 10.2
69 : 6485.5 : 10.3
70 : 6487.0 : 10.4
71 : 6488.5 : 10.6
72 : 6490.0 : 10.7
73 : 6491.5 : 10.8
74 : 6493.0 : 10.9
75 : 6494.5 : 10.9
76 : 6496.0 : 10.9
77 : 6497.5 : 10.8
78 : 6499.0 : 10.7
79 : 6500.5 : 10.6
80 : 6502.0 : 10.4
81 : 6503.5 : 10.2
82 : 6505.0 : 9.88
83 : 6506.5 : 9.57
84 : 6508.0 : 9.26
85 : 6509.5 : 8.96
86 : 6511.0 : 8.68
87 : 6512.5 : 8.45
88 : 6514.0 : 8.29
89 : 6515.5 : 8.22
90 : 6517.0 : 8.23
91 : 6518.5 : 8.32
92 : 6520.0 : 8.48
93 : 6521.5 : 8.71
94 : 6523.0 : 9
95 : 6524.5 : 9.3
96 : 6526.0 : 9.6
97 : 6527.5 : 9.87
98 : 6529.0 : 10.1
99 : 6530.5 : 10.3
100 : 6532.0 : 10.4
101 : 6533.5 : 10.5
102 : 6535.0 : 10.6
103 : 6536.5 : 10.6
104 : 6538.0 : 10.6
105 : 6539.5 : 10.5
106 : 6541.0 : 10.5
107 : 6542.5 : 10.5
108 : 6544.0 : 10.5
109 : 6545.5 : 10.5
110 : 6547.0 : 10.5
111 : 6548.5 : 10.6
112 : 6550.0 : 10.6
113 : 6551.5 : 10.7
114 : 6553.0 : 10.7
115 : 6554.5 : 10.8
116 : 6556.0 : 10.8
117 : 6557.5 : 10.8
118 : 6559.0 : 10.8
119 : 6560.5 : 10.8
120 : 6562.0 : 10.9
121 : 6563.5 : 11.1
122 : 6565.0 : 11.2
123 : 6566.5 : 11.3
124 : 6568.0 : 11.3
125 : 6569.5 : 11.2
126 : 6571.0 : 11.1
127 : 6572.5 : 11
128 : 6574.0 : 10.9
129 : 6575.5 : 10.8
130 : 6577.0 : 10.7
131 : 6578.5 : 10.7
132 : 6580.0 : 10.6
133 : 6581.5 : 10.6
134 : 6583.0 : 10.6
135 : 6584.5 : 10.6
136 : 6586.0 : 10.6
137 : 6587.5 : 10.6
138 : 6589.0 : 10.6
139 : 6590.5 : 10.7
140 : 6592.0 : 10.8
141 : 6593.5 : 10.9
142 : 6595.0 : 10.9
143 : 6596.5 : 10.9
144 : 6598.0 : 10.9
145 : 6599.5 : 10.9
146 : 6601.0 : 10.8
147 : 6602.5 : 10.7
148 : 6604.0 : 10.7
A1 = 3.9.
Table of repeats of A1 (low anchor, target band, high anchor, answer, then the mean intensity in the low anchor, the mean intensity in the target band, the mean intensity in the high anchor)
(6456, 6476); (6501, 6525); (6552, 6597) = 4.1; 10.9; 9.01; 10.8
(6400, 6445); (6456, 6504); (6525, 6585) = 0.6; 10.9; 10.6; 10.7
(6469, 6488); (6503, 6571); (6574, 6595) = 2.9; 10.3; 10.1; 10.7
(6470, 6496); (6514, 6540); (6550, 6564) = 2.7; 10.4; 9.56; 10.8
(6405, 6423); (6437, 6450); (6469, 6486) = -0.7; 11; 11.2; 10.3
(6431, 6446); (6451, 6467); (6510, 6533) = -0.9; 11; 11.1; 9.08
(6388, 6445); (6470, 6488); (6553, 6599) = 0.8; 10.7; 10.3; 10.8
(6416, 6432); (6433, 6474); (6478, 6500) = -1.3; 10.8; 11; 10.5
